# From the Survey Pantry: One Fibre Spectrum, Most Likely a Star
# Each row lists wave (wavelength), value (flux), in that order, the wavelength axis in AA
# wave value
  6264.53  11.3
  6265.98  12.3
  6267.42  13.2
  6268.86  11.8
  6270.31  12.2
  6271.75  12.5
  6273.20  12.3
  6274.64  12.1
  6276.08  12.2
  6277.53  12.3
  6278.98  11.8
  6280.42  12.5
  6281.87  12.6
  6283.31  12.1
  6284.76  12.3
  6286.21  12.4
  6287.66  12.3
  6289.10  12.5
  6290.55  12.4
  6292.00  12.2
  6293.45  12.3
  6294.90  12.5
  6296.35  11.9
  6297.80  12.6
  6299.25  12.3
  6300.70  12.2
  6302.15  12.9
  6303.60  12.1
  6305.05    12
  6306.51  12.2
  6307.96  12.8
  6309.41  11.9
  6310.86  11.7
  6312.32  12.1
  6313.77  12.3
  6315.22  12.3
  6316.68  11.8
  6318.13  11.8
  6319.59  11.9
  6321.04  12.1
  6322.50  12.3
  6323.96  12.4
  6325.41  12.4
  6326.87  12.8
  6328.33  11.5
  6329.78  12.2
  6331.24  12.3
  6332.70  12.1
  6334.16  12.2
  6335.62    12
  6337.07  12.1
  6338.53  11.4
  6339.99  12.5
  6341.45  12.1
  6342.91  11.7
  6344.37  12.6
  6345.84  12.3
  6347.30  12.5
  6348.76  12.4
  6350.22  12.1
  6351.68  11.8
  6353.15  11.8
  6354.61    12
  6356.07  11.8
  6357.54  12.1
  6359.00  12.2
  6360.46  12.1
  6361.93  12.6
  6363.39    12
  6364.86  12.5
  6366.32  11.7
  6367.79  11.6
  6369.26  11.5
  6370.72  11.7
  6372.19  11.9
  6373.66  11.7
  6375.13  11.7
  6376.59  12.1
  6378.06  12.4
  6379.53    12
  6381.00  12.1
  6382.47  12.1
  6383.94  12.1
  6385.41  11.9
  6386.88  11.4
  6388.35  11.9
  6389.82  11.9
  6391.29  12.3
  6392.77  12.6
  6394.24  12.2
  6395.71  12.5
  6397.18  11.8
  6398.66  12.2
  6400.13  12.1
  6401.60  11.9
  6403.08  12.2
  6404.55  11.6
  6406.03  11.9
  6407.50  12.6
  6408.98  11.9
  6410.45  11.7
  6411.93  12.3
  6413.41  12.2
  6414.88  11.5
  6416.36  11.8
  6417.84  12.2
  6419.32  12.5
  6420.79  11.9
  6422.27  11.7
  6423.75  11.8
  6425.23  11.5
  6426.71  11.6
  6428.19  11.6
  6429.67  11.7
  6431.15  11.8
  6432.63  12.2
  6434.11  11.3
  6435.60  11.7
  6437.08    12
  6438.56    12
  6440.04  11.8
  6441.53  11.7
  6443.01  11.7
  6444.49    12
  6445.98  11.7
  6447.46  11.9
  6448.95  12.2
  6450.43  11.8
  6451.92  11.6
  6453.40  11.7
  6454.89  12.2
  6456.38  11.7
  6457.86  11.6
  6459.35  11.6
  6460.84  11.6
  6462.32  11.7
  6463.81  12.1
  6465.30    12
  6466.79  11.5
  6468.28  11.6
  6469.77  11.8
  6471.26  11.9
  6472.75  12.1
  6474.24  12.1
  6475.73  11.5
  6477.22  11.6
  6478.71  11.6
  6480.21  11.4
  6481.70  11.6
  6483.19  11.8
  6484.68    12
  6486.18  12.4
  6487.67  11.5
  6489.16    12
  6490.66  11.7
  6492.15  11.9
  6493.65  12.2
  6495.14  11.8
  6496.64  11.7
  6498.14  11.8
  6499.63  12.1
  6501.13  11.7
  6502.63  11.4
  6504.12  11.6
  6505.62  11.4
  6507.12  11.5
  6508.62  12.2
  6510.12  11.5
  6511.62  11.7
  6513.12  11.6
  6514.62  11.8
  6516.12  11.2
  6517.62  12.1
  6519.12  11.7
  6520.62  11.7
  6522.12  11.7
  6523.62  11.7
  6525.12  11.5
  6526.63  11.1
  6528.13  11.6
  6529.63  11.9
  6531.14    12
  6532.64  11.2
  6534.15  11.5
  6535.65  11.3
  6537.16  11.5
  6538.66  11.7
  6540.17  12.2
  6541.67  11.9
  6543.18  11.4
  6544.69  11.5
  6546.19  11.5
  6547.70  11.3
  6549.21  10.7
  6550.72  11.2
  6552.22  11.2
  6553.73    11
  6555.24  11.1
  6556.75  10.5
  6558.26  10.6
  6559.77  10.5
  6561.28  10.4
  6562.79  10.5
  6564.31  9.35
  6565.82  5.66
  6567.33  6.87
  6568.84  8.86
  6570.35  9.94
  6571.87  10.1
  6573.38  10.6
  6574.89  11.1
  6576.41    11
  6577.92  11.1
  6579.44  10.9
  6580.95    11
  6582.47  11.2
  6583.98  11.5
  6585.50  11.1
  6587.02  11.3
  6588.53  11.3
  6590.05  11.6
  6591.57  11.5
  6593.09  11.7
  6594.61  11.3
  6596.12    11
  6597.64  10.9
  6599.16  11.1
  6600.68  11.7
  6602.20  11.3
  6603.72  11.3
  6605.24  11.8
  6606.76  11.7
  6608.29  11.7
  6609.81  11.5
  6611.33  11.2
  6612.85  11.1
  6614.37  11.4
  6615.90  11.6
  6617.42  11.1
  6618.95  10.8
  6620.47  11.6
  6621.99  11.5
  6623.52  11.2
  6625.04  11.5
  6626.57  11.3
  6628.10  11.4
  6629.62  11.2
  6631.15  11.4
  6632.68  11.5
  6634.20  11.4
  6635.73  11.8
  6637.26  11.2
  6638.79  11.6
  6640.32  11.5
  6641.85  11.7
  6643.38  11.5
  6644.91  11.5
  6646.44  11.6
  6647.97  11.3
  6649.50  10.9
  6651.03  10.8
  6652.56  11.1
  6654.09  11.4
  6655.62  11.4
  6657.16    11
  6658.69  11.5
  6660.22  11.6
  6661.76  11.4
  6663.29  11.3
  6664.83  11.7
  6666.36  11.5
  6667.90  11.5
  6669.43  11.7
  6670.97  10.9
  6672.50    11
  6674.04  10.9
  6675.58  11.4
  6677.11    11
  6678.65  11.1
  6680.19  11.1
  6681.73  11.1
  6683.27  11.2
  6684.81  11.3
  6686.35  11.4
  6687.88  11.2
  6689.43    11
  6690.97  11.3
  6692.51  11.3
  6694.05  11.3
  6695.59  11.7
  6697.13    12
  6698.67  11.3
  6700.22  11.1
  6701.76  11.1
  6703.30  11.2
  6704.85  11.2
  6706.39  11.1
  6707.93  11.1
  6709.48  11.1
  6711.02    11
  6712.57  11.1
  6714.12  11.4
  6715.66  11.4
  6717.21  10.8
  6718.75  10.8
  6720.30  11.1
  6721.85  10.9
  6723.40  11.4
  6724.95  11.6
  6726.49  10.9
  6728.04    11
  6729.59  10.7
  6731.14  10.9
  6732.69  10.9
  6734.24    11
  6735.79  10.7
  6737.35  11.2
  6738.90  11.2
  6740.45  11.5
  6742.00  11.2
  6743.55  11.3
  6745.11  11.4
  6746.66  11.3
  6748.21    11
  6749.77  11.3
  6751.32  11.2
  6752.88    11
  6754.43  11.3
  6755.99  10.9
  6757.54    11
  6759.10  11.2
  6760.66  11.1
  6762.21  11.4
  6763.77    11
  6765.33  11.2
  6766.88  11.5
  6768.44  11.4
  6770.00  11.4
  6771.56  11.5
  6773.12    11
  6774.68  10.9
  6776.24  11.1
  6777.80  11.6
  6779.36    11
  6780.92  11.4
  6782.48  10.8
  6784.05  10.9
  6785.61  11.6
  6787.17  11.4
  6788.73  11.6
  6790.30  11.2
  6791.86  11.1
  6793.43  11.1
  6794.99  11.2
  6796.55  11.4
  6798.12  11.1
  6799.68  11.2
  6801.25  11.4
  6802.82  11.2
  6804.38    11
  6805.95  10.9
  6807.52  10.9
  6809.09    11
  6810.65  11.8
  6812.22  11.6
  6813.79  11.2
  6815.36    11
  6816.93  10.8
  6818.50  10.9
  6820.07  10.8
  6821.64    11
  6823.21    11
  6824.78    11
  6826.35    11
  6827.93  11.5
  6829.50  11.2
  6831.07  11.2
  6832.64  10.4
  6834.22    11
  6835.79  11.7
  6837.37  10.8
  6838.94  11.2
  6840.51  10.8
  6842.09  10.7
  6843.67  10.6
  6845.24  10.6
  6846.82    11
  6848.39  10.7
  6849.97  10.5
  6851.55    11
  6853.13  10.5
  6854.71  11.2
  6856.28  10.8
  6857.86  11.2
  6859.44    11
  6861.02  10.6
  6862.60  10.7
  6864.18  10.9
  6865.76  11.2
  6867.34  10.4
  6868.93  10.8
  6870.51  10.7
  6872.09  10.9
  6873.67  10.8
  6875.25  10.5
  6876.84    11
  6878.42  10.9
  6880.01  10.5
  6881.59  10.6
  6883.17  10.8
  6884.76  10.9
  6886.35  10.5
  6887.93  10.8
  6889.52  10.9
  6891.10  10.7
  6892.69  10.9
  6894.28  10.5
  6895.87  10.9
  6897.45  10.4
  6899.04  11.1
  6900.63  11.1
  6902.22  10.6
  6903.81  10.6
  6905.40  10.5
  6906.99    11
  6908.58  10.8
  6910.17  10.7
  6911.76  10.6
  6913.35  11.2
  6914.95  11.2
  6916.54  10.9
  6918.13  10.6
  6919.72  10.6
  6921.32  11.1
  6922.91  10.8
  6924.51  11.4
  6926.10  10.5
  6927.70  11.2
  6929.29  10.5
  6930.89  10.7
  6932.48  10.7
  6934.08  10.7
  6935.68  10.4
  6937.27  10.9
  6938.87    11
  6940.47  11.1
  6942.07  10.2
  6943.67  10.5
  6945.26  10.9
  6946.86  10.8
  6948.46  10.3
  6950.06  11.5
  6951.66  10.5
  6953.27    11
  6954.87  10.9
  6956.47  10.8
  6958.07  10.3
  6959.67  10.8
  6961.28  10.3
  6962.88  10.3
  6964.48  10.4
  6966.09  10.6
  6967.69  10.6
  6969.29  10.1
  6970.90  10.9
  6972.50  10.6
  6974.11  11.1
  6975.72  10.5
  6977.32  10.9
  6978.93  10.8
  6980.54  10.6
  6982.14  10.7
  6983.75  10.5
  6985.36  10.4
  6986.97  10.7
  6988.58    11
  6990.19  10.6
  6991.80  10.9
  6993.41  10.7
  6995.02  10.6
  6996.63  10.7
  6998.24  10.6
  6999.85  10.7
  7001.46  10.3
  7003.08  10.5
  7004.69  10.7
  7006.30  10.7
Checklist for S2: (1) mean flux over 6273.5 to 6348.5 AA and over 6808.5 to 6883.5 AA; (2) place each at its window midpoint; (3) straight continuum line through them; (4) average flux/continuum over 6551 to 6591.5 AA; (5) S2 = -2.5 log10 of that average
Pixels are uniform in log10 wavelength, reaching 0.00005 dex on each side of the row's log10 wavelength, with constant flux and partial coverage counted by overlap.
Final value 0.11 mag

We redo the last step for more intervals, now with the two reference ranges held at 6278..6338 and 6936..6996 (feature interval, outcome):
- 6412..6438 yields 0.01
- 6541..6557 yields 0.04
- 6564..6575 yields 0.28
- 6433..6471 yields 0.01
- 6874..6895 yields 0.01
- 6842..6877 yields 0.01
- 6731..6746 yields 0.01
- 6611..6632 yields 0.02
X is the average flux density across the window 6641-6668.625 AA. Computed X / 11.4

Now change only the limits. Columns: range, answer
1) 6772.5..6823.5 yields 11.2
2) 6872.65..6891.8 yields 10.7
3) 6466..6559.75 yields 11.6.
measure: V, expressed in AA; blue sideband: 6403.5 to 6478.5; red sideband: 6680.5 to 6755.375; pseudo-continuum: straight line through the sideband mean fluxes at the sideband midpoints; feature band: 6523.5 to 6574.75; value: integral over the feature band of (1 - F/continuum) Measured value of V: 3.7 AA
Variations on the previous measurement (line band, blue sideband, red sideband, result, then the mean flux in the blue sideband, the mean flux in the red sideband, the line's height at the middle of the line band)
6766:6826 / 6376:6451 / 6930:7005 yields -0.63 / 12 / 10.7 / 11.1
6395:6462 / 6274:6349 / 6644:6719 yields 0.19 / 12.2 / 11.3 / 11.9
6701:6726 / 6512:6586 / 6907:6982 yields -0.64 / 11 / 10.7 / 10.9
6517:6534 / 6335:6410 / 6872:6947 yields 0.05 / 12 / 10.8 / 11.7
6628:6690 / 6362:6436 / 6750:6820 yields 0.64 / 11.9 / 11.2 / 11.4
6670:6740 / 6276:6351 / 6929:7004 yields 0.86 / 12.2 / 10.7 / 11.3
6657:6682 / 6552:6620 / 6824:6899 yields -1.10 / 10.8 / 10.8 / 10.8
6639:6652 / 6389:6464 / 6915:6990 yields 0.06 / 11.9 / 10.7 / 11.4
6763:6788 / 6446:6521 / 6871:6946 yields -0.32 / 11.8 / 10.8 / 11.1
